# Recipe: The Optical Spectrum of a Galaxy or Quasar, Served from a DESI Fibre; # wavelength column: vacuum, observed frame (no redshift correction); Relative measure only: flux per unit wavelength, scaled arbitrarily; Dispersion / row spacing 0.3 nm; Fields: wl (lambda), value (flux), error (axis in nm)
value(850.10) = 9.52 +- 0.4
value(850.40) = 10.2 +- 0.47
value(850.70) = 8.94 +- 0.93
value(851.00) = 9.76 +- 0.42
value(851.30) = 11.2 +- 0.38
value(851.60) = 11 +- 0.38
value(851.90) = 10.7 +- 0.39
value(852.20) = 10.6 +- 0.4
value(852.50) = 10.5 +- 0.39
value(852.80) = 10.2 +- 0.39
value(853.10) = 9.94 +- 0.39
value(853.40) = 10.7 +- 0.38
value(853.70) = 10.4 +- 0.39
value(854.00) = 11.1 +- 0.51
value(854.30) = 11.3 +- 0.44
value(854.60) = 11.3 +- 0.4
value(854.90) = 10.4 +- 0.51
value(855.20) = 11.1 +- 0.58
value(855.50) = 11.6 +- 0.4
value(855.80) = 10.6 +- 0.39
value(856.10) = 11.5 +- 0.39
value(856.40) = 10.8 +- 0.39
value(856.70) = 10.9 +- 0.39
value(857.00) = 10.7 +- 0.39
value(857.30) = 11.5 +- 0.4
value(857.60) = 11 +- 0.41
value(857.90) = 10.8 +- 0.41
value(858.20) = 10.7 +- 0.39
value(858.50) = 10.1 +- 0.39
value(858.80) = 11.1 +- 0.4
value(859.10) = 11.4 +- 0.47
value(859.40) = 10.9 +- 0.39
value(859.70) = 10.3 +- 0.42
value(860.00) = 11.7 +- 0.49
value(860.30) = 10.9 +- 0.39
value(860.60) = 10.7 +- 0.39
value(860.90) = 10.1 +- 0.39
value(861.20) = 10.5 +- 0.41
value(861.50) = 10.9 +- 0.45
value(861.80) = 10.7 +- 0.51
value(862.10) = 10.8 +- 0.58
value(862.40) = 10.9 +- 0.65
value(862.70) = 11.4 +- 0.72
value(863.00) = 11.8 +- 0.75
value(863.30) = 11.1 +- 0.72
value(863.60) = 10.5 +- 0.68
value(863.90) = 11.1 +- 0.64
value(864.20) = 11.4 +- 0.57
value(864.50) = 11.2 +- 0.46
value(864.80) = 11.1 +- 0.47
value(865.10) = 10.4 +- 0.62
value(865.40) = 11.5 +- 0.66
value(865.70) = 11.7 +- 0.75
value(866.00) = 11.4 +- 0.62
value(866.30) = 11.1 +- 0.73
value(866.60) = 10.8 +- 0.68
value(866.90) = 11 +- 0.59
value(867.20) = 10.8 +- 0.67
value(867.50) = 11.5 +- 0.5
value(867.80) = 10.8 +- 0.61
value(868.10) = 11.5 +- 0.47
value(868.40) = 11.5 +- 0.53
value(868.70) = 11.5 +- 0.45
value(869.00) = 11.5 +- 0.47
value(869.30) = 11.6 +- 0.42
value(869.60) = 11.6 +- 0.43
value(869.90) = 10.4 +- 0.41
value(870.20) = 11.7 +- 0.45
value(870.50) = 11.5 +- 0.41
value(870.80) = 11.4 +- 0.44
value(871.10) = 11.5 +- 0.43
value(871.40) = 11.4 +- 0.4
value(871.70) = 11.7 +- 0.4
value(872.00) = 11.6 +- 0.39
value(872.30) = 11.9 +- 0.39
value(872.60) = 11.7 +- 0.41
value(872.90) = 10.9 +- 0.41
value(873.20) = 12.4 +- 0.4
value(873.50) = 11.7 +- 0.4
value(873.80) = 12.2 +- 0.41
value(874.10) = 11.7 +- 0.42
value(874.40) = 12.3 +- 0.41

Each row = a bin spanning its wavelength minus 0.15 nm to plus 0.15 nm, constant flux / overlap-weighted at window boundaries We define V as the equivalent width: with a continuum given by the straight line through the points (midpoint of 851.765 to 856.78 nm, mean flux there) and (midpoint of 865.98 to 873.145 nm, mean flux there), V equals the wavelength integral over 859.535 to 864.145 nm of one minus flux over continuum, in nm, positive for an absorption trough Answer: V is 0.07 nm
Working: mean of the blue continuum 10.8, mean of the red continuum 11.4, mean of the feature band 10.9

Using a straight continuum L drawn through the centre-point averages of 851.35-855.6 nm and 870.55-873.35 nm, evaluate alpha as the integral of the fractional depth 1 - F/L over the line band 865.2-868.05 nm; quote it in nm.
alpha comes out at 0.05 nm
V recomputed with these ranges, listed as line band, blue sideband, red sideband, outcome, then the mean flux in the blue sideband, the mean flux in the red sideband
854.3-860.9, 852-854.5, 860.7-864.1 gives -0.121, 10.6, 10.9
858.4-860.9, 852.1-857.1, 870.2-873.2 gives 0.039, 10.8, 11.6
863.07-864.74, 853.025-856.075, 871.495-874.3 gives 0.035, 10.9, 11.8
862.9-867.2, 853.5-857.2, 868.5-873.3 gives 0.068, 11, 11.5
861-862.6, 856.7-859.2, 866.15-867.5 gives 0.026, 10.9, 11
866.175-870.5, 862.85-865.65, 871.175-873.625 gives 0.059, 11.1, 11.7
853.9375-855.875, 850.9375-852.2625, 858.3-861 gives -0.057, 10.7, 10.8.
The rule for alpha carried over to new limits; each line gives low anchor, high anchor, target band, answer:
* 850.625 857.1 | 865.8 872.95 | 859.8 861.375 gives 0.03 nm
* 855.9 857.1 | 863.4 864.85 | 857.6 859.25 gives 0.02 nm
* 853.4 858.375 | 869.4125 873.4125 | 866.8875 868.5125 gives 0.03 nm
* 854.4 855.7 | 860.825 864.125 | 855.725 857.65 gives 0.01 nm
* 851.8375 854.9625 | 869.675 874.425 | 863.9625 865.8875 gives 0.00 nm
